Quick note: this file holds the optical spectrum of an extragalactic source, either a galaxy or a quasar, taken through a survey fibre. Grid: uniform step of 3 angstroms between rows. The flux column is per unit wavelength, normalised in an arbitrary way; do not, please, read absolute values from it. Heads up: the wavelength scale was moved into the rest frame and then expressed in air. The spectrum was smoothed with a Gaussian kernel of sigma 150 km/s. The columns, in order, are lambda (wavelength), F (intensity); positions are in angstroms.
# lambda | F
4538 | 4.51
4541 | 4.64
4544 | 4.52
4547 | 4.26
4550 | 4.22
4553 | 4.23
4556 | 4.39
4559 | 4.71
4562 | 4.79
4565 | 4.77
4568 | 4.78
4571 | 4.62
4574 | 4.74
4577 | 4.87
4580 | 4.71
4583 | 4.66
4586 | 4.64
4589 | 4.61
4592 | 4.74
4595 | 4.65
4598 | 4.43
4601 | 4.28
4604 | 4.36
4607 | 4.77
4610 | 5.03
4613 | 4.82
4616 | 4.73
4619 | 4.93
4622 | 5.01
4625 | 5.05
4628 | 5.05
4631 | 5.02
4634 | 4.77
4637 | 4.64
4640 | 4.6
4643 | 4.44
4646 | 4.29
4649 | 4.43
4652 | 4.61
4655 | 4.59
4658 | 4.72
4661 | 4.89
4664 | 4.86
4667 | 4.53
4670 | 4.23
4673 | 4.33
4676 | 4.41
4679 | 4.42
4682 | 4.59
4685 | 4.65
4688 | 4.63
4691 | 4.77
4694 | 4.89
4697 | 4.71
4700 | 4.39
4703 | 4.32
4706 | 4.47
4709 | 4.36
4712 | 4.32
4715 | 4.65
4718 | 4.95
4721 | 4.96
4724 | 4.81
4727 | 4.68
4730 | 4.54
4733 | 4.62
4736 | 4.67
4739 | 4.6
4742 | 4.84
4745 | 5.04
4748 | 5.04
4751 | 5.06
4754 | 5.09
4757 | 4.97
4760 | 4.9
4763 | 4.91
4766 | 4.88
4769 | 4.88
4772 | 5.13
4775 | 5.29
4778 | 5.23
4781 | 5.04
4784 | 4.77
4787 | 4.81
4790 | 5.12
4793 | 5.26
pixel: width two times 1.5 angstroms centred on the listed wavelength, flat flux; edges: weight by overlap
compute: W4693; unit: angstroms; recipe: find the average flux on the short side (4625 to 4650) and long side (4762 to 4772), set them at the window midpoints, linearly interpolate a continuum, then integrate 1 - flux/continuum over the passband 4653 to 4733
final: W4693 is 3.07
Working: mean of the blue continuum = 4.68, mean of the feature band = 4.6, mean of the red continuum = 4.92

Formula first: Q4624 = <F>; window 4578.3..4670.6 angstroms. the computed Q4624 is 4.69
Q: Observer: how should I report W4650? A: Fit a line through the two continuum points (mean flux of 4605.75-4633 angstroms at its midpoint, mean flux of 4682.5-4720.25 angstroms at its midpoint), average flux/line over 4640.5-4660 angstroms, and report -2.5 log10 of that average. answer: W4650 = 0.07 mag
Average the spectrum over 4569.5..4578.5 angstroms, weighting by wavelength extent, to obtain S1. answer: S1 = 4.74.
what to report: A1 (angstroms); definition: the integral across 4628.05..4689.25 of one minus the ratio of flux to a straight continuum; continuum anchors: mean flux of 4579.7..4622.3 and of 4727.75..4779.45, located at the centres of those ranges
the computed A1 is 2.3 angstroms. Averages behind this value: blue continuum 4.68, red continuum 4.92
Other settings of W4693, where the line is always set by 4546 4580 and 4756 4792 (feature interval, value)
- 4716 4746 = 0.9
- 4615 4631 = -0.9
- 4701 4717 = 1.4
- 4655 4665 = 0.0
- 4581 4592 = 0.0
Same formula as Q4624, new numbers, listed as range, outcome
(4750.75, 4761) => 5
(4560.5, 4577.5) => 4.76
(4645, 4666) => 4.63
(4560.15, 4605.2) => 4.65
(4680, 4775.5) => 4.76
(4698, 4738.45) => 4.6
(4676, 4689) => 4.55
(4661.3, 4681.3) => 4.49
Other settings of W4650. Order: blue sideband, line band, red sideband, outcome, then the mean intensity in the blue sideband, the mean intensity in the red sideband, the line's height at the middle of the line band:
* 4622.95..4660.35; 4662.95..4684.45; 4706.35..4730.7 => 0.05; 4.69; 4.65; 4.68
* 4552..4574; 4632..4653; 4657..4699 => 0.02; 4.63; 4.61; 4.62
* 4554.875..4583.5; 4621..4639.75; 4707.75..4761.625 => -0.04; 4.71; 4.79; 4.74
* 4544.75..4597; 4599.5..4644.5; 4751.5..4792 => -0.01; 4.61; 5.01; 4.71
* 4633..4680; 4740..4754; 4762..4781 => -0.01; 4.55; 5.06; 4.95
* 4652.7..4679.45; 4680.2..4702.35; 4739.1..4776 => 0.01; 4.56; 4.98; 4.68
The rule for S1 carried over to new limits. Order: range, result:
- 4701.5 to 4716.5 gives 4.42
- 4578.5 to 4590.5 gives 4.66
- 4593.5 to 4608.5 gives 4.5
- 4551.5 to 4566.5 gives 4.58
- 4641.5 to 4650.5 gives 4.39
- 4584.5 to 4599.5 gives 4.61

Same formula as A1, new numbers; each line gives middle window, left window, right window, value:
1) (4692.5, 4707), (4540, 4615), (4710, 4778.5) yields 0.7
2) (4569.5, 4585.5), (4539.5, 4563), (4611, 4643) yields -0.4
